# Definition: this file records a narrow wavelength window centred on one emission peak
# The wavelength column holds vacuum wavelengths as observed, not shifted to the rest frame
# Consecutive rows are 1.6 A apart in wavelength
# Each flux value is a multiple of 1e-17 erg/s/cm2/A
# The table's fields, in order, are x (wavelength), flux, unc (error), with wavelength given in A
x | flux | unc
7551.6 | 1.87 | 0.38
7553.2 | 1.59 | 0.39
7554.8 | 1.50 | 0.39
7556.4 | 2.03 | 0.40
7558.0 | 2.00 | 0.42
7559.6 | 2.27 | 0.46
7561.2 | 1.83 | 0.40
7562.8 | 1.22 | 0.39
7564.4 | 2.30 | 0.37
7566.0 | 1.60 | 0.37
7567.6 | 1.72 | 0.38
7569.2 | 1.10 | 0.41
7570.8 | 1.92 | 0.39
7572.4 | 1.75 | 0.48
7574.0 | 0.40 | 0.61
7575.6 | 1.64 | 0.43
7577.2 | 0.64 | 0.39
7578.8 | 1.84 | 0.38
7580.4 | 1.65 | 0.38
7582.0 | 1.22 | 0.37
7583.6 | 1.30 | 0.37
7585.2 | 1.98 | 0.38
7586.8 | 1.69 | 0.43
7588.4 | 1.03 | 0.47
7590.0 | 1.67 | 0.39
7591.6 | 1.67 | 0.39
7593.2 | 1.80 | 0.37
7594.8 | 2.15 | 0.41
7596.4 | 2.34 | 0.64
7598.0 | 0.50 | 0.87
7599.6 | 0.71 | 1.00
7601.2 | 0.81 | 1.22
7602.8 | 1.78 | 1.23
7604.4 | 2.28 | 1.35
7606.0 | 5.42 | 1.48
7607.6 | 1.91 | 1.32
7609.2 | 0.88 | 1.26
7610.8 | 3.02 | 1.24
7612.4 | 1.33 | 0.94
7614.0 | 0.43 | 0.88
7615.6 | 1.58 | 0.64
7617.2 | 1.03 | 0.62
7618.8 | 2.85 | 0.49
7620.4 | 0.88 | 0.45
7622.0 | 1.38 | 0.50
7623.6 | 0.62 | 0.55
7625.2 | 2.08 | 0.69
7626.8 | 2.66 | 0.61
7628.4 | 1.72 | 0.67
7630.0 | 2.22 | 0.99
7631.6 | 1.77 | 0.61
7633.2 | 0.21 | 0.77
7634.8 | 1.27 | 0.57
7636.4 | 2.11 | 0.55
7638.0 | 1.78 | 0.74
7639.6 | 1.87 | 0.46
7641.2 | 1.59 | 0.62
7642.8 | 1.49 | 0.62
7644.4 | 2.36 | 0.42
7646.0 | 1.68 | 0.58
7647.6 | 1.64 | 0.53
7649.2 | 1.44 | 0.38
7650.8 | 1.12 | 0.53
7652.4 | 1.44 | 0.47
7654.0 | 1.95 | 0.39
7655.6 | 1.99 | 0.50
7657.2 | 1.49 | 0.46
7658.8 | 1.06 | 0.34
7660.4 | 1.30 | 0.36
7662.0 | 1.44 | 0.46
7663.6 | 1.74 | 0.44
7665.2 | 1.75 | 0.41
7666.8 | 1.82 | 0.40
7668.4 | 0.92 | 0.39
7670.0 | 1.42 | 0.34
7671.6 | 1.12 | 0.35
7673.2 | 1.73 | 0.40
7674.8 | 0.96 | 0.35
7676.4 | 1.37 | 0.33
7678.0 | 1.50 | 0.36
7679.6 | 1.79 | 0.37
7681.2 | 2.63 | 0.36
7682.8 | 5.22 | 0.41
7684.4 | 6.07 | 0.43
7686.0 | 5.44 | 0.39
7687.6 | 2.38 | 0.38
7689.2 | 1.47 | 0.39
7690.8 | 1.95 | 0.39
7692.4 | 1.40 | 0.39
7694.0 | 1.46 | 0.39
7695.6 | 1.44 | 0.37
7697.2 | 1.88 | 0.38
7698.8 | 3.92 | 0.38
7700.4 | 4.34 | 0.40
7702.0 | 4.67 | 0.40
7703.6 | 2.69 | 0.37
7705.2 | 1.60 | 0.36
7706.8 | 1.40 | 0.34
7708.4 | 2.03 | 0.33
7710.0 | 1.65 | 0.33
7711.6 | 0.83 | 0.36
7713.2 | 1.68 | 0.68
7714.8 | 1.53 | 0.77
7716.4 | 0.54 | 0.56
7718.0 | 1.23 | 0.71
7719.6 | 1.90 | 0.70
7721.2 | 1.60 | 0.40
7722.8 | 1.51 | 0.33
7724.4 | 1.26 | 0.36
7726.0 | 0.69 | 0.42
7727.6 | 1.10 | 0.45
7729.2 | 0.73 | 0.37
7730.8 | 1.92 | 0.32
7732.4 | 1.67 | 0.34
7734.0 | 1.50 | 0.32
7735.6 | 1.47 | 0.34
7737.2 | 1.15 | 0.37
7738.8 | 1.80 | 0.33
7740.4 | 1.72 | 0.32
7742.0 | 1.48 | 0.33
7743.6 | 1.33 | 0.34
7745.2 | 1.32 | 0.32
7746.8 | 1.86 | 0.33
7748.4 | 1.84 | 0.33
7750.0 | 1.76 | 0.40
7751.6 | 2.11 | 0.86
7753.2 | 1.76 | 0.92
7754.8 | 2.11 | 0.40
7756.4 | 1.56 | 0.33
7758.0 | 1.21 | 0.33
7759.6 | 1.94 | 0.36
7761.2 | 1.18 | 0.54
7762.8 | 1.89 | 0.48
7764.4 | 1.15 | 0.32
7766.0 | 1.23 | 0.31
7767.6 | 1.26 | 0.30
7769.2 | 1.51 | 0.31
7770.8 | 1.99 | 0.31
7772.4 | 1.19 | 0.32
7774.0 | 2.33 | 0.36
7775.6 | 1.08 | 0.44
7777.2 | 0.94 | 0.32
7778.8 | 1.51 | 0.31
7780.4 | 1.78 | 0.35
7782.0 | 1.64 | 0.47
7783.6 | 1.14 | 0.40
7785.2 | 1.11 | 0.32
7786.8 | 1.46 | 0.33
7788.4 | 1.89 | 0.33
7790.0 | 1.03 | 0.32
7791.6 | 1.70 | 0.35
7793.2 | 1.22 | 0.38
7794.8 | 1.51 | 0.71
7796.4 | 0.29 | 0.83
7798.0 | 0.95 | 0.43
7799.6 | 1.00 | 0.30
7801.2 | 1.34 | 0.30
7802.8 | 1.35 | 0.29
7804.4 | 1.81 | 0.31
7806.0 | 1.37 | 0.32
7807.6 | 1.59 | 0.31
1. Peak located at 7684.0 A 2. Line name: [S II] 6716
